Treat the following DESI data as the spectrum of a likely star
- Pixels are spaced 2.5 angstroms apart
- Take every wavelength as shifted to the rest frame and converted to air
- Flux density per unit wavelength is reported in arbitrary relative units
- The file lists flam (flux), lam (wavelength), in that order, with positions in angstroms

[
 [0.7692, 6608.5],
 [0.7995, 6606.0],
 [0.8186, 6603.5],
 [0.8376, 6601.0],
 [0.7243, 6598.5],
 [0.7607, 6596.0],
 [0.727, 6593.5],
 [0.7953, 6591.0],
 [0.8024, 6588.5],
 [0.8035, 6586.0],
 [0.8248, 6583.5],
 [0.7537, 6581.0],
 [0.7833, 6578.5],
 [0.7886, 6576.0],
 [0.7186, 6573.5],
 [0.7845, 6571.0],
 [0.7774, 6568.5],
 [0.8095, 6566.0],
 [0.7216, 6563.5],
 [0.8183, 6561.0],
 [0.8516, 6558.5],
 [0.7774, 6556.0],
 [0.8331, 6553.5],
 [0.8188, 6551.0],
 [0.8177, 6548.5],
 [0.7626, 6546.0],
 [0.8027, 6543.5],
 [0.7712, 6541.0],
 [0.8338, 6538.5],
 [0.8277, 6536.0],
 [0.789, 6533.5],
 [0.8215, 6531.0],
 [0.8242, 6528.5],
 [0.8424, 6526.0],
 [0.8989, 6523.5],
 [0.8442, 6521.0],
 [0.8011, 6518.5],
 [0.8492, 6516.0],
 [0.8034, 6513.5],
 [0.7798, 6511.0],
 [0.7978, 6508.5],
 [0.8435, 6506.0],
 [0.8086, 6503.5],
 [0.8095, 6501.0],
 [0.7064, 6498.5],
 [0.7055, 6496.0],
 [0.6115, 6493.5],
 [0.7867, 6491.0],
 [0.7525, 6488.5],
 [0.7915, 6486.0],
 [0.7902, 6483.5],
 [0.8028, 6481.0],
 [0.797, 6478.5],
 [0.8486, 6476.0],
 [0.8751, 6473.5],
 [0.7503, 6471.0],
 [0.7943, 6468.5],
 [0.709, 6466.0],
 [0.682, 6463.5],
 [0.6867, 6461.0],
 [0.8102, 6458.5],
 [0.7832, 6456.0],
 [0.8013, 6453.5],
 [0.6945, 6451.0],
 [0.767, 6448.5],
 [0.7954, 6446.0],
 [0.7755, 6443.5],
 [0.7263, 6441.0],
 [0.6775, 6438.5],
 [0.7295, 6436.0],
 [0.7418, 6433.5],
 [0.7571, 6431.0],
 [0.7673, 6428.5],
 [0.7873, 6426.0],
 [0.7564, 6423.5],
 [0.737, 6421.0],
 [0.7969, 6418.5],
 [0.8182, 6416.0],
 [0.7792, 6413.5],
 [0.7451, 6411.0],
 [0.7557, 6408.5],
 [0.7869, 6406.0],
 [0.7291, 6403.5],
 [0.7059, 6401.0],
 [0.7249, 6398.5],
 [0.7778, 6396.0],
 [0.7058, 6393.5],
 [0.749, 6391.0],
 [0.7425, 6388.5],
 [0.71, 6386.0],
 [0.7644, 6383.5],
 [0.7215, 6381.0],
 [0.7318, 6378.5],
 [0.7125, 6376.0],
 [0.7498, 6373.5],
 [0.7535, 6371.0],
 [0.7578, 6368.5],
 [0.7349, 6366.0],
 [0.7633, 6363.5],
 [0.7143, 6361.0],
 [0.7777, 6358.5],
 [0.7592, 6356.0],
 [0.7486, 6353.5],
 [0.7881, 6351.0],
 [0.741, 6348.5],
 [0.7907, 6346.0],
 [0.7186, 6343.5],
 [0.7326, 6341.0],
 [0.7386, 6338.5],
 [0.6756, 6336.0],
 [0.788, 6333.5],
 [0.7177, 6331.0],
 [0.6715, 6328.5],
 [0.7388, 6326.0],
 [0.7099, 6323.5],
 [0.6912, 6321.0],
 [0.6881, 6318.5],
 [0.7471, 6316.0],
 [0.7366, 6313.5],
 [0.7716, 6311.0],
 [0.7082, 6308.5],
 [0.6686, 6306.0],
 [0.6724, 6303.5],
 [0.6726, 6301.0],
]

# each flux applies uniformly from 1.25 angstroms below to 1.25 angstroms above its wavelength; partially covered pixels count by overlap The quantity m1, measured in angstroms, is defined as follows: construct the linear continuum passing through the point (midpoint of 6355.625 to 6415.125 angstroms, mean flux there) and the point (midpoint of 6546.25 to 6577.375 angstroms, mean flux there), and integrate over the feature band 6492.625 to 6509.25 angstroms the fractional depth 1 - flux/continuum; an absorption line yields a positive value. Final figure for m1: 0.41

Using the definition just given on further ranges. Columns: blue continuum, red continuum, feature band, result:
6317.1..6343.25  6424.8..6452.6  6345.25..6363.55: -0.9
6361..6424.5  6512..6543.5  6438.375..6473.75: 1.3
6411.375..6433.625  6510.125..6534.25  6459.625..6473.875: 1.0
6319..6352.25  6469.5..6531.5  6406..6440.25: 0.3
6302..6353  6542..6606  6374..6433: -0.5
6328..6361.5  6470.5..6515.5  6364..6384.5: 0.2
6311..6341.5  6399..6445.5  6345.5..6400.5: -0.6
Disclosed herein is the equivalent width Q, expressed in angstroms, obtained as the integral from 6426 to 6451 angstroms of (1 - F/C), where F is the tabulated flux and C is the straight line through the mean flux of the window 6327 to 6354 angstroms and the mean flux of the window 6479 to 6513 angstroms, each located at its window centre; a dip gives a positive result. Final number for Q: 0.3 angstroms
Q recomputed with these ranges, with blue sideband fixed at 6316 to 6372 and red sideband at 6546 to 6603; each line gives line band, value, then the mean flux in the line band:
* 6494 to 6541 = -1.9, 0.806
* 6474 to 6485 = -0.7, 0.814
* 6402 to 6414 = -0.1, 0.757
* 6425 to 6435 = -0.1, 0.762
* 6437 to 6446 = 0.3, 0.736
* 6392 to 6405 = 0.3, 0.73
